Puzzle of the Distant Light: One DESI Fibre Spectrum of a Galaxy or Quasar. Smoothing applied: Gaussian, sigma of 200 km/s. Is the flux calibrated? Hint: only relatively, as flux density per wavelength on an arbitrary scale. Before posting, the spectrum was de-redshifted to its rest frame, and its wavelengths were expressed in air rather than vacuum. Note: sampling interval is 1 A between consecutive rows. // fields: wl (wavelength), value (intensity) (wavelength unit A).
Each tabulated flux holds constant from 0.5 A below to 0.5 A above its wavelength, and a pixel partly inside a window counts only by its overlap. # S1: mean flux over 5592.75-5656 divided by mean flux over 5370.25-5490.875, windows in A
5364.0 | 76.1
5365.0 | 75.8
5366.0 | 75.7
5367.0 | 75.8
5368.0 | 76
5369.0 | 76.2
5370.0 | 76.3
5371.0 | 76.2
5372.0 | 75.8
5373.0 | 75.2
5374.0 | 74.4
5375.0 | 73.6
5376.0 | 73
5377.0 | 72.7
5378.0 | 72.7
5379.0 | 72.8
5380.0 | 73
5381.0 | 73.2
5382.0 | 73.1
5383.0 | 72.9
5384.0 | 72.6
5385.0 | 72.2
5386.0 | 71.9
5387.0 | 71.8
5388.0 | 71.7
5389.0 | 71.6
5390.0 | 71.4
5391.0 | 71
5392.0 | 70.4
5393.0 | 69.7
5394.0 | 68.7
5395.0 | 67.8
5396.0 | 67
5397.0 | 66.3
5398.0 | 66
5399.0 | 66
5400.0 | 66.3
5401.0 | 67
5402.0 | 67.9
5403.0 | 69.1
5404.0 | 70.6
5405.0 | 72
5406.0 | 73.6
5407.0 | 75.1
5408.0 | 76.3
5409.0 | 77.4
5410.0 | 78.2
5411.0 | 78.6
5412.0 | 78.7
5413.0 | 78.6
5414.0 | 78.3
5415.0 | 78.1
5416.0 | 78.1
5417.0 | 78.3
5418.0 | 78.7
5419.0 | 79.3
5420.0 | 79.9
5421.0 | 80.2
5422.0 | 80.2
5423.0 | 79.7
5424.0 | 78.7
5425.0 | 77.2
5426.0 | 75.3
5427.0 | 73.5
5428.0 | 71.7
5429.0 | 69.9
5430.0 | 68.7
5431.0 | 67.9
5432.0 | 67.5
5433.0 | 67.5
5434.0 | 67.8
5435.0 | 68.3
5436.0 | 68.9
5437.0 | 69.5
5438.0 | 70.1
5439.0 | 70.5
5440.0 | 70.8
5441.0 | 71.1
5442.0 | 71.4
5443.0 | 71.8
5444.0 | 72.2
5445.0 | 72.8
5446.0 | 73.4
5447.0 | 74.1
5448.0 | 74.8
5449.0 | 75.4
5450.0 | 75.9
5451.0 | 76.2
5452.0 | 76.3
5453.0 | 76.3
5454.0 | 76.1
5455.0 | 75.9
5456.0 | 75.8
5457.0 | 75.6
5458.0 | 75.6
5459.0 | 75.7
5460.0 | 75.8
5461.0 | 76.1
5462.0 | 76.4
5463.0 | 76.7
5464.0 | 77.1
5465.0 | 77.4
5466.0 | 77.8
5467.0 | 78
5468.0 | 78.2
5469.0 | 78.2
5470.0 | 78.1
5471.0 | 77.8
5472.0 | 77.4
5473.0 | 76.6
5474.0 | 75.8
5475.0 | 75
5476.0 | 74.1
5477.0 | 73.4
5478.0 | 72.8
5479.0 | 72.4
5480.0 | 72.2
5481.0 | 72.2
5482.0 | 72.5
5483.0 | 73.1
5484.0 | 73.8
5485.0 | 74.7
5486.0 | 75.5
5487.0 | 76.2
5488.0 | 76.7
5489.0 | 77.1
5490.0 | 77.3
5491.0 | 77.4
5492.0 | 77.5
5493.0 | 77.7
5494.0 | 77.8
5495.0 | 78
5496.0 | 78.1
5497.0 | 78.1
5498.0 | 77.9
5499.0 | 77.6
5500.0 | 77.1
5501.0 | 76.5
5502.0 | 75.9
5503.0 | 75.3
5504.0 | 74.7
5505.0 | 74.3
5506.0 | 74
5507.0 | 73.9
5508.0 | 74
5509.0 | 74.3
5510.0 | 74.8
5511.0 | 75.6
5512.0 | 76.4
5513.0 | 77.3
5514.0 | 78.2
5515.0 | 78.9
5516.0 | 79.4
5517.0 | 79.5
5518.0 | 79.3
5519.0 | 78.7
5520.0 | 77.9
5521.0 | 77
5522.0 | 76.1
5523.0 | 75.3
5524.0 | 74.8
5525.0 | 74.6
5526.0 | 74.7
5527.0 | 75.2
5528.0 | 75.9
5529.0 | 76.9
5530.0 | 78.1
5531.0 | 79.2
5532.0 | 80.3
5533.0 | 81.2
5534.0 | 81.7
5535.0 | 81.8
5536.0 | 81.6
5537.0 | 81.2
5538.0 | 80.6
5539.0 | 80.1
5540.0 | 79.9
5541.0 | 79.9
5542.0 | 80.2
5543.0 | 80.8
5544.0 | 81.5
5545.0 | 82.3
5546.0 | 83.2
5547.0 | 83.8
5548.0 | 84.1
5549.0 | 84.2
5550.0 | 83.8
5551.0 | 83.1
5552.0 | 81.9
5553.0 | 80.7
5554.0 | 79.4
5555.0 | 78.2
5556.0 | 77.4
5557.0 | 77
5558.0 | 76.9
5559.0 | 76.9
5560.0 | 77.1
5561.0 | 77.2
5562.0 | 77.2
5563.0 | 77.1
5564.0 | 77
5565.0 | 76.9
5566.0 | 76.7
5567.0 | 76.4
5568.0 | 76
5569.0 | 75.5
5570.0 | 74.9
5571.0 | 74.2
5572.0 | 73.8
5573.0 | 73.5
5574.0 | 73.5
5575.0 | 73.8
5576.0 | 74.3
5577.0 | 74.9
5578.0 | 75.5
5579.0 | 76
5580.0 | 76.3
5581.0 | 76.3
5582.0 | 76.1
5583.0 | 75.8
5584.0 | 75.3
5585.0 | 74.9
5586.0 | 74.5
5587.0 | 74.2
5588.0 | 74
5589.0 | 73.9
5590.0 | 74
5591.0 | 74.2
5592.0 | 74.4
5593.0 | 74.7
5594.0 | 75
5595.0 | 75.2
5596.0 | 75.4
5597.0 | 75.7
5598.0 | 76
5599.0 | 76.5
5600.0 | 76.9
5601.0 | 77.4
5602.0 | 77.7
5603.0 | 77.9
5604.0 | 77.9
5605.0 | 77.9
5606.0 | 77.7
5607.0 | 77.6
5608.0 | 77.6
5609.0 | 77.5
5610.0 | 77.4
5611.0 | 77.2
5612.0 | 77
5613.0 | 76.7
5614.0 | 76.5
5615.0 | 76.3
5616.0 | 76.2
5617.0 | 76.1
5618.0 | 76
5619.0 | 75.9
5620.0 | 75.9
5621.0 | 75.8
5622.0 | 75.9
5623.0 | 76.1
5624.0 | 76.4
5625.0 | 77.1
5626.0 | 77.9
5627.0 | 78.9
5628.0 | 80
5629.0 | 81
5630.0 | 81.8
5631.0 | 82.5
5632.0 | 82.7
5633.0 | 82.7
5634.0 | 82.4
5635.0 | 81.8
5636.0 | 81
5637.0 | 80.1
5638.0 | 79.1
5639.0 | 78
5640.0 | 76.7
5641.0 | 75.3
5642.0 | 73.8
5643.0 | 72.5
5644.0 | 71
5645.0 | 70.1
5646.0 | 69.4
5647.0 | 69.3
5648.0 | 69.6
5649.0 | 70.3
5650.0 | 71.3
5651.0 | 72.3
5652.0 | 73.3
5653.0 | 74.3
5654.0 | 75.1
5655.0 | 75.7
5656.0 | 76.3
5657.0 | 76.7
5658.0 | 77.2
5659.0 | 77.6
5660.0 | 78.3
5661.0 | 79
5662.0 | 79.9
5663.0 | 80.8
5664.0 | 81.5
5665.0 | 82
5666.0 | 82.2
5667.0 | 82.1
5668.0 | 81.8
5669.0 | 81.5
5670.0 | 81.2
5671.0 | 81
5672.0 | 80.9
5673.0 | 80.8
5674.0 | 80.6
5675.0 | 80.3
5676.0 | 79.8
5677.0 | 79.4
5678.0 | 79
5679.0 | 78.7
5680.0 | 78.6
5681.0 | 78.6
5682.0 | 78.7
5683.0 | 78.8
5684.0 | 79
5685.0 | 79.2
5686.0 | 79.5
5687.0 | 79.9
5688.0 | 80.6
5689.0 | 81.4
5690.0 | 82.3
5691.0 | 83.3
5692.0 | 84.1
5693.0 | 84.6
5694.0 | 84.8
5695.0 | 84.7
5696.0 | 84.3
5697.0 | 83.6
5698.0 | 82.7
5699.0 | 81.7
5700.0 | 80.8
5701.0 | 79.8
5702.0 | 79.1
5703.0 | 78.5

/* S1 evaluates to 1.04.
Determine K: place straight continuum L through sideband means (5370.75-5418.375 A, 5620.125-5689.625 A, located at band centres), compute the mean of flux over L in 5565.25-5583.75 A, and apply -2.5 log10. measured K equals 0.02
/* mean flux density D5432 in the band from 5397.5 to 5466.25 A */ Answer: 74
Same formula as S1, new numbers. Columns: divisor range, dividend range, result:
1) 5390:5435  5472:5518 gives 1.04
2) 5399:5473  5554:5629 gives 1.02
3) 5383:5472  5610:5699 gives 1.06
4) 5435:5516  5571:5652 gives 1.01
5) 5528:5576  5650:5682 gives 1.00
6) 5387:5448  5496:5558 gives 1.08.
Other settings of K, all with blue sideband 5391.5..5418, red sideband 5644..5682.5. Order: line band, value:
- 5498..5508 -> -0.02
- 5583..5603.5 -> 0.01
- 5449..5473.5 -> -0.04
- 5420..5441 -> 0.01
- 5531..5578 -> -0.05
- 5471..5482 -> -0.01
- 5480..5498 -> -0.03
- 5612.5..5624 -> 0.01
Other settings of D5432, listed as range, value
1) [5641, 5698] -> 78.4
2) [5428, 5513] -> 74.6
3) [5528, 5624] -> 77.4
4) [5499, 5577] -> 77.8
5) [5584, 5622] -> 76.1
